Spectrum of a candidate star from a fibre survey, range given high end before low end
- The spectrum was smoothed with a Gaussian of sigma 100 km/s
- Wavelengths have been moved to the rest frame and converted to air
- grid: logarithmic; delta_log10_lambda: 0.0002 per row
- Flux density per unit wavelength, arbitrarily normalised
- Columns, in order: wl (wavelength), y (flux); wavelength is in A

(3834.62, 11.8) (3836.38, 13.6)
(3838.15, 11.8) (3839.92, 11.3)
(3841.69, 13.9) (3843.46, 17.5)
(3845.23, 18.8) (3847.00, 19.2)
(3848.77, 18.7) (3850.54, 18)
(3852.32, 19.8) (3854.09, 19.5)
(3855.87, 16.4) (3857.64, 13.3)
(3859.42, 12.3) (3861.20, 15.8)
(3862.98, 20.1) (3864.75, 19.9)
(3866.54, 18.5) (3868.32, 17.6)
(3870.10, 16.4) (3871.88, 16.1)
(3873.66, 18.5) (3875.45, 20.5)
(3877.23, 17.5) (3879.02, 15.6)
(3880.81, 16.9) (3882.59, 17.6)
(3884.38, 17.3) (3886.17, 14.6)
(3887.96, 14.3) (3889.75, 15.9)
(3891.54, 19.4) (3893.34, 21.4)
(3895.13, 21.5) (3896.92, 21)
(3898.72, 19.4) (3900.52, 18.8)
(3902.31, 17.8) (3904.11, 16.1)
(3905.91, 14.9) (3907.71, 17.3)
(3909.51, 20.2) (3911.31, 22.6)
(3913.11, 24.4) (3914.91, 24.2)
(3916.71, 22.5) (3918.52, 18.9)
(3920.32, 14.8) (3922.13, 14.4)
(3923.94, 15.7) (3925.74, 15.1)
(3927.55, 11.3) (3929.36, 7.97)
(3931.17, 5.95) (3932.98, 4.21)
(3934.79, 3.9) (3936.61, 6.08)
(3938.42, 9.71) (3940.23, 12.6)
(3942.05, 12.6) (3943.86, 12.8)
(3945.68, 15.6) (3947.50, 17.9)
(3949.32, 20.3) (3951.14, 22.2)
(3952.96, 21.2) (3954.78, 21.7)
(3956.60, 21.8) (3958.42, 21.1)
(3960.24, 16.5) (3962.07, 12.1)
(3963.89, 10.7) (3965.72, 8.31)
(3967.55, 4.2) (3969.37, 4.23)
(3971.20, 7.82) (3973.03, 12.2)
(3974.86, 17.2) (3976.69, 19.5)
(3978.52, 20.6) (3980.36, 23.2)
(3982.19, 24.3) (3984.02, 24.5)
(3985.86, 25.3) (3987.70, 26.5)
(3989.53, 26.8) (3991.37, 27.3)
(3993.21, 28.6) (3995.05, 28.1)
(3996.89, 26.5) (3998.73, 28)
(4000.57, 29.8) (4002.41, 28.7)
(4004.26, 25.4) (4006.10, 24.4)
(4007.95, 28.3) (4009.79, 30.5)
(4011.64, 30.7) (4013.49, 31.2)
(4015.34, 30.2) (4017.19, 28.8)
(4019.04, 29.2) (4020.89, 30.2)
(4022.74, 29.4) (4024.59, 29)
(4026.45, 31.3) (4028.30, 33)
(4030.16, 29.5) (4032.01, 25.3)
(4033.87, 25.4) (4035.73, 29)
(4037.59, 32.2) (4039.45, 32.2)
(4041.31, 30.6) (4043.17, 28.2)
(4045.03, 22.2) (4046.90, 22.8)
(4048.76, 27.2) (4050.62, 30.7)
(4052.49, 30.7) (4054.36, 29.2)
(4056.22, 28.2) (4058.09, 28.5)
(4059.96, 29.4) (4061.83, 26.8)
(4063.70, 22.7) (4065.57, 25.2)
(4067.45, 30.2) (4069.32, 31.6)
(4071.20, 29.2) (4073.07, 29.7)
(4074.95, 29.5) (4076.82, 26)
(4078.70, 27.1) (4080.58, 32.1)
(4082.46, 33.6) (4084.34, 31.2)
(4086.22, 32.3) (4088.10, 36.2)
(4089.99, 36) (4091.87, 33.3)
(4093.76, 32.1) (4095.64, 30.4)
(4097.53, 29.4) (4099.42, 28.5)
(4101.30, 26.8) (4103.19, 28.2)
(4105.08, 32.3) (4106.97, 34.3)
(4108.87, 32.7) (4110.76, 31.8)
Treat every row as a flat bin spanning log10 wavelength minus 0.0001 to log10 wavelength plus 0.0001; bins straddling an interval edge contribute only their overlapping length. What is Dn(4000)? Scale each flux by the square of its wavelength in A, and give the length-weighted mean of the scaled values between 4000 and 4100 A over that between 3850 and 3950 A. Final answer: 1.95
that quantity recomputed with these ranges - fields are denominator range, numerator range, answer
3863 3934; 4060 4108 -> 1.94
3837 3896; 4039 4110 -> 1.92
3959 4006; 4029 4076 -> 1.43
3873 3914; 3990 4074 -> 1.66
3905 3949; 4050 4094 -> 2.24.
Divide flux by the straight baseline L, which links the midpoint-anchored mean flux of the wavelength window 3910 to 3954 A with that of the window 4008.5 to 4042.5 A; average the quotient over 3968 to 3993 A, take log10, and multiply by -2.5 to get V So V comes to 0.16 mag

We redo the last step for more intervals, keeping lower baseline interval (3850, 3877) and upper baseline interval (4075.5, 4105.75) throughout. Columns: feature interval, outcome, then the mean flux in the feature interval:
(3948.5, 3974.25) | 0.50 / 14.6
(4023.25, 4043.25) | -0.08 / 29.7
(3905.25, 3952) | 0.38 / 14.9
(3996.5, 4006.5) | -0.07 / 27.3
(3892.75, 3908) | 0.05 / 18.7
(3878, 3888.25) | 0.16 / 16.2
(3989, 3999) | -0.10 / 27.5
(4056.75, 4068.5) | 0.08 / 27.2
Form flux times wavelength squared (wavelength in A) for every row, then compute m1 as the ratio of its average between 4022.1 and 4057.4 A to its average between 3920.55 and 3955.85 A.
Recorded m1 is 2.3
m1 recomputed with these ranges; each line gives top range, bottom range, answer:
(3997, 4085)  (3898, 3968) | 1.98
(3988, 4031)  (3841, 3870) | 1.79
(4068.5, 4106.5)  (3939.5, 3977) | 2.22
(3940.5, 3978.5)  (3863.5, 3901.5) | 0.87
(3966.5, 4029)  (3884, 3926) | 1.41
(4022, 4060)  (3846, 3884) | 1.79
